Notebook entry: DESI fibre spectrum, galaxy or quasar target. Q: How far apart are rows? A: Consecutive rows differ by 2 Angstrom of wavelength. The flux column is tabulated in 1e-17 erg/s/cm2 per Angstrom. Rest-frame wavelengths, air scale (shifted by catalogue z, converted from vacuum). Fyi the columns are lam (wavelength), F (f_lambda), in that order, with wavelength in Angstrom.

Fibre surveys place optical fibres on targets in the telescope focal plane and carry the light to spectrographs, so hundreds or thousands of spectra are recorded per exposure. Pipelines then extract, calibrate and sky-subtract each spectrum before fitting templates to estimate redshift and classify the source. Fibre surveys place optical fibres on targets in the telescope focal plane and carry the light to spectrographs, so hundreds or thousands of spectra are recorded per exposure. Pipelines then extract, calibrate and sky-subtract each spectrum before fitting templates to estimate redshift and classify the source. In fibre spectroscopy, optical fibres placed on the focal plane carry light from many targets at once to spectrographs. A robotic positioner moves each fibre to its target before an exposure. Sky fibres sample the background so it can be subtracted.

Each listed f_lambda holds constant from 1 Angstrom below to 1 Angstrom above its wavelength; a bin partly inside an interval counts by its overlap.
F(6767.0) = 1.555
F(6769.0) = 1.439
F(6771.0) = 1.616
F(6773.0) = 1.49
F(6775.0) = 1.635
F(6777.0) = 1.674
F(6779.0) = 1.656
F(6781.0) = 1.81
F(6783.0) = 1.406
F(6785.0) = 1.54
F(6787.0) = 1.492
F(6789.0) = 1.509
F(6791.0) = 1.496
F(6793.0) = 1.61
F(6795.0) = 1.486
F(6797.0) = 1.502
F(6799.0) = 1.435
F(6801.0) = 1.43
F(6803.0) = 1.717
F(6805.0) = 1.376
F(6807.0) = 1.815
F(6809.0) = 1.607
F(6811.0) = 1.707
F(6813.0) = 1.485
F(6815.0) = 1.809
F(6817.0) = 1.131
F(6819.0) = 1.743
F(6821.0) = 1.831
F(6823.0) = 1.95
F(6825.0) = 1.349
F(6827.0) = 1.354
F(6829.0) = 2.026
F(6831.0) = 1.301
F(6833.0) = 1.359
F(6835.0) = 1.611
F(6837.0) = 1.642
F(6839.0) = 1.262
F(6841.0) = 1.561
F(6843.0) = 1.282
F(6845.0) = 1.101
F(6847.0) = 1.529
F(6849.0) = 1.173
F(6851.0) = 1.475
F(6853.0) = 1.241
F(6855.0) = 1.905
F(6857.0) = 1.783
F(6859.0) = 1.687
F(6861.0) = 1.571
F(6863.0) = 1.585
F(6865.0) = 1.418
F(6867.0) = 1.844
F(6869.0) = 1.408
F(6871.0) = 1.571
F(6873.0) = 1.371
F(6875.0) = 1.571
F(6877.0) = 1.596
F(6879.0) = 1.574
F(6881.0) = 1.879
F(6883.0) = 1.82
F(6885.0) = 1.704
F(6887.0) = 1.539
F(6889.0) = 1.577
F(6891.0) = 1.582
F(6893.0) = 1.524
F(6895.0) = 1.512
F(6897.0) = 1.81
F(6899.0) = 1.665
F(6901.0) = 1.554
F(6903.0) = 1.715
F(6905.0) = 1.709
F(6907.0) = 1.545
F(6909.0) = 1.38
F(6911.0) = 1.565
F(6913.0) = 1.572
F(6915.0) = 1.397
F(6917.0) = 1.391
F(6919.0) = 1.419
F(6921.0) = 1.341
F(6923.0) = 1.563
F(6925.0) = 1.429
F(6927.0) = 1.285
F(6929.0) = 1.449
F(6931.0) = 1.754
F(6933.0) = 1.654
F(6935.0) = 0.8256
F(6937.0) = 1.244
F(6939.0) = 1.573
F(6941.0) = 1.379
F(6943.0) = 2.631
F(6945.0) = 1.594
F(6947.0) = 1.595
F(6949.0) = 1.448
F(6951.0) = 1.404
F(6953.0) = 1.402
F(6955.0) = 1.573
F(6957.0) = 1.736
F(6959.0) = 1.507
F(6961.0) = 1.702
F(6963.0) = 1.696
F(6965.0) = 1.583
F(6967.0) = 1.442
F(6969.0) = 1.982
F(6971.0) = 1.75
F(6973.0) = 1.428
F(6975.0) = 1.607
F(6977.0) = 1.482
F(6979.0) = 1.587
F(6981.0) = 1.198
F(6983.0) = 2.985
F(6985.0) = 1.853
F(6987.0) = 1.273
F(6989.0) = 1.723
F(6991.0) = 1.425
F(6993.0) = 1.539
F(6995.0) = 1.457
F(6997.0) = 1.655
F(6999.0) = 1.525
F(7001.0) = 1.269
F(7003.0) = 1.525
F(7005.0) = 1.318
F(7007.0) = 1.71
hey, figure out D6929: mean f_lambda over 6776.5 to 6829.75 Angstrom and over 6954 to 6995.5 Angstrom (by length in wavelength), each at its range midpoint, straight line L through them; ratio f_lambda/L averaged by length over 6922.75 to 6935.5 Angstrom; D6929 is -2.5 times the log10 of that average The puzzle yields 0.14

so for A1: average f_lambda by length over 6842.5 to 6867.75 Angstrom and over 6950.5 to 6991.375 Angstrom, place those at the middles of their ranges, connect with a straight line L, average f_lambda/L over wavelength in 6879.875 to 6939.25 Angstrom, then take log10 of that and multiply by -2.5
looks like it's 0.03 mag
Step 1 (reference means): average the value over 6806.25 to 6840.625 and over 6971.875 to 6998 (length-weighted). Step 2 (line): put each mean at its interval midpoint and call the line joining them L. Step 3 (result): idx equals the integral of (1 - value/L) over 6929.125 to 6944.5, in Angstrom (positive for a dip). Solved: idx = 0.4 Angstrom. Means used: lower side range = 1.59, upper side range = 1.63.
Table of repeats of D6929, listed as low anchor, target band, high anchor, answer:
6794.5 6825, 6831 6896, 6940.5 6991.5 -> 0.056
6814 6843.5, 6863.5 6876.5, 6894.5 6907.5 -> 0.051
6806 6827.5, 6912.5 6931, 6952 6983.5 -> 0.139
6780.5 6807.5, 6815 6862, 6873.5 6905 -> 0.043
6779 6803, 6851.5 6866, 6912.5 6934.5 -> -0.069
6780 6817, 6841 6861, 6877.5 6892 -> 0.105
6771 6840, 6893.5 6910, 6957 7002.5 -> -0.007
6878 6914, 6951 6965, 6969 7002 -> 0.024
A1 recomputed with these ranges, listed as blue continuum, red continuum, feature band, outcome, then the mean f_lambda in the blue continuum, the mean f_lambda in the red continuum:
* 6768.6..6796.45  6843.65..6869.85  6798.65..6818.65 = -0.01 mag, 1.56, 1.51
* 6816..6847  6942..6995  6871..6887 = -0.05 mag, 1.5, 1.66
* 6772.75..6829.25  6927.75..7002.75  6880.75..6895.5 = -0.03 mag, 1.58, 1.59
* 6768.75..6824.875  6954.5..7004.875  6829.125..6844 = 0.09 mag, 1.58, 1.62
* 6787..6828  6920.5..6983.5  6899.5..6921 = 0.04 mag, 1.57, 1.58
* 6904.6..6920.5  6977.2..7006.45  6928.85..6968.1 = -0.02 mag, 1.48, 1.59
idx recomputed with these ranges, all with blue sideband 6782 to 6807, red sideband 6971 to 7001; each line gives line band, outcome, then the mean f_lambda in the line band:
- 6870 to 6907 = -1.43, 1.62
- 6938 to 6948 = -1.01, 1.75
